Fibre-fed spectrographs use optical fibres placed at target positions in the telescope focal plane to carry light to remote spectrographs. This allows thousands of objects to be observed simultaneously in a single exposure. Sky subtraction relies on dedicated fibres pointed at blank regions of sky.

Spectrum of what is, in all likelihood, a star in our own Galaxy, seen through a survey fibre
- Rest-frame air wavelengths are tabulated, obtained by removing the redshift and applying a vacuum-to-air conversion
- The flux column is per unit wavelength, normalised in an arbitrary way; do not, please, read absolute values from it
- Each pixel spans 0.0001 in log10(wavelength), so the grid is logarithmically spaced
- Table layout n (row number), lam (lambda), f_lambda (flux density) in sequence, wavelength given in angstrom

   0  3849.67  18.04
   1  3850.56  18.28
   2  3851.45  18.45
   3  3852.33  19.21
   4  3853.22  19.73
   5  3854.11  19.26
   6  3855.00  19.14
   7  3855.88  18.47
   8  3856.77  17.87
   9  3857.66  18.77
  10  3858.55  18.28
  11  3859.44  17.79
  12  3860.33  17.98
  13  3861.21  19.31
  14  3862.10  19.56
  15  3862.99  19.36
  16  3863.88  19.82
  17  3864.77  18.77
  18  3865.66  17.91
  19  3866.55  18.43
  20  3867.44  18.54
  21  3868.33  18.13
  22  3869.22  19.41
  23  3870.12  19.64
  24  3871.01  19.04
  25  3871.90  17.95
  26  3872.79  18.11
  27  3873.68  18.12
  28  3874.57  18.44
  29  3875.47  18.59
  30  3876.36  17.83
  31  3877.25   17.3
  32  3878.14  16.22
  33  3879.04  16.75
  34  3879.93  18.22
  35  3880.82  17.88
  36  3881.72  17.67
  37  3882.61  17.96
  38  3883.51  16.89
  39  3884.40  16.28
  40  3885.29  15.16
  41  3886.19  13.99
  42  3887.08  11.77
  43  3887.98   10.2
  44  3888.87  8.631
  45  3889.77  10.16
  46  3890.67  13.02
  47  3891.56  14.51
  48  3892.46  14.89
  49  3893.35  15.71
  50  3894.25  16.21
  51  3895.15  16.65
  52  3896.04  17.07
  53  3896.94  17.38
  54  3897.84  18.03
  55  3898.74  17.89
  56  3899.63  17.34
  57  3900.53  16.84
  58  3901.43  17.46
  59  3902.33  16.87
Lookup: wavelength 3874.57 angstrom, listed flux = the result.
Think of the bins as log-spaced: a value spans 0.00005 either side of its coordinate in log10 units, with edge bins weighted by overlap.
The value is 18.44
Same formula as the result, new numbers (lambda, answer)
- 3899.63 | 17.34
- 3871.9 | 17.95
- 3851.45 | 18.45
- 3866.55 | 18.43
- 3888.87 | 8.631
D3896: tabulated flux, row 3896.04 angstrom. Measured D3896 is 17.07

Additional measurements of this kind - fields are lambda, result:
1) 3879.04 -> 16.75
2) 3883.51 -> 16.89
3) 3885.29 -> 15.16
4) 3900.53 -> 16.84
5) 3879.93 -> 18.22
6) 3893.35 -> 15.71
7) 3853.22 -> 19.73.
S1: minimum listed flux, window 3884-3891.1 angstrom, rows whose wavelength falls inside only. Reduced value 8.631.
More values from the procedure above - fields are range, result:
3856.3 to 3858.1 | 17.87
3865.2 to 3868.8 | 17.91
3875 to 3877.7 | 17.3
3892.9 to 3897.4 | 15.71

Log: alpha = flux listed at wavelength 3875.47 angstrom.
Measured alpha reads 18.59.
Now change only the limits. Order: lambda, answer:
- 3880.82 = 17.88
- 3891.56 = 14.51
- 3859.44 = 17.79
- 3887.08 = 11.77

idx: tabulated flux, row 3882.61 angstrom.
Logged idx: 17.96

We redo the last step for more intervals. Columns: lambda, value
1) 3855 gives 19.14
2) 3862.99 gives 19.36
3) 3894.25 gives 16.21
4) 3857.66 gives 18.77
